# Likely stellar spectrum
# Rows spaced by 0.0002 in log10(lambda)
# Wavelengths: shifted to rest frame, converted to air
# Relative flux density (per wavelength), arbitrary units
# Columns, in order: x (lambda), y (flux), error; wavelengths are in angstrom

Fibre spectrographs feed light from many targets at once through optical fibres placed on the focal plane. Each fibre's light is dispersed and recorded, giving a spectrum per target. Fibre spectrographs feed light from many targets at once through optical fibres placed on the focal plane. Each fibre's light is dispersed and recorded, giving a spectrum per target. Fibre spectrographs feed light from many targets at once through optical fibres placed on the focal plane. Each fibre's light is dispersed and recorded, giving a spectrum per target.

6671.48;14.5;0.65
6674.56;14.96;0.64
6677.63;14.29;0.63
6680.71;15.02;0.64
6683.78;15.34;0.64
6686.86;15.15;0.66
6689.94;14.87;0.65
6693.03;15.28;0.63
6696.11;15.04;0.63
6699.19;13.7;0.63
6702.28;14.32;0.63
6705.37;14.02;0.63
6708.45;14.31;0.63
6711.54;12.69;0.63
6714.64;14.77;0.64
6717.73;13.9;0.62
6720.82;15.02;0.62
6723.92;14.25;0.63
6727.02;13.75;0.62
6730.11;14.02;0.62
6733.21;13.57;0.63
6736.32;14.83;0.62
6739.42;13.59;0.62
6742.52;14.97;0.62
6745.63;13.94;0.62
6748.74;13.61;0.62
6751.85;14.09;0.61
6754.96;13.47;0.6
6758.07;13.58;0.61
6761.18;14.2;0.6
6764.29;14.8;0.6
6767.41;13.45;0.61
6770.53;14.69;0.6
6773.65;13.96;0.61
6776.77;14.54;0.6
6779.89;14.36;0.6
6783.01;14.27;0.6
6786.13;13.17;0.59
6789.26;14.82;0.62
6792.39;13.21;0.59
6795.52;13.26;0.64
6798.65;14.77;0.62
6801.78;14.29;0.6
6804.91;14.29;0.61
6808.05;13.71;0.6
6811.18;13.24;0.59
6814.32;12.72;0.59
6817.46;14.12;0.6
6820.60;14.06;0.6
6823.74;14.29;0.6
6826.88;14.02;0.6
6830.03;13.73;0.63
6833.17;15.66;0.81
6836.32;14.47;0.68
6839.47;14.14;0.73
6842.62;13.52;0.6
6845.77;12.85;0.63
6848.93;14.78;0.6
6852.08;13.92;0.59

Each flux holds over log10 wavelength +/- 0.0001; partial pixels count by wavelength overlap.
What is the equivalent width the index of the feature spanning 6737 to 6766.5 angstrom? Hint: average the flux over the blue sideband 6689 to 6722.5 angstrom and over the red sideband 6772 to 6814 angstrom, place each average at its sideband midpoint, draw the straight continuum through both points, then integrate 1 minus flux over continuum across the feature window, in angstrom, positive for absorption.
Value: 0.2 angstrom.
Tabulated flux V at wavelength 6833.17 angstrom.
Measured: 15.66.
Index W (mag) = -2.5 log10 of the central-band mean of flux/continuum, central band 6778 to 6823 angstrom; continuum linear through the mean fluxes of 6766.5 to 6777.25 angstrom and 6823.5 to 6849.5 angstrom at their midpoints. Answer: 0.020 mag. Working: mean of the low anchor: 14.2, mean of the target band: 13.9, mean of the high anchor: 14.1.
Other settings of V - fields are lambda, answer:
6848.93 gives 14.78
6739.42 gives 13.59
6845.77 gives 12.85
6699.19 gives 13.7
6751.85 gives 14.09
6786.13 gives 13.17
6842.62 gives 13.52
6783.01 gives 14.27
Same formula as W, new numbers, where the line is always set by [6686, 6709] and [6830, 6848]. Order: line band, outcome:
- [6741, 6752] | 0.02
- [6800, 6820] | 0.04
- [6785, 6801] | 0.03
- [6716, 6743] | 0.02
